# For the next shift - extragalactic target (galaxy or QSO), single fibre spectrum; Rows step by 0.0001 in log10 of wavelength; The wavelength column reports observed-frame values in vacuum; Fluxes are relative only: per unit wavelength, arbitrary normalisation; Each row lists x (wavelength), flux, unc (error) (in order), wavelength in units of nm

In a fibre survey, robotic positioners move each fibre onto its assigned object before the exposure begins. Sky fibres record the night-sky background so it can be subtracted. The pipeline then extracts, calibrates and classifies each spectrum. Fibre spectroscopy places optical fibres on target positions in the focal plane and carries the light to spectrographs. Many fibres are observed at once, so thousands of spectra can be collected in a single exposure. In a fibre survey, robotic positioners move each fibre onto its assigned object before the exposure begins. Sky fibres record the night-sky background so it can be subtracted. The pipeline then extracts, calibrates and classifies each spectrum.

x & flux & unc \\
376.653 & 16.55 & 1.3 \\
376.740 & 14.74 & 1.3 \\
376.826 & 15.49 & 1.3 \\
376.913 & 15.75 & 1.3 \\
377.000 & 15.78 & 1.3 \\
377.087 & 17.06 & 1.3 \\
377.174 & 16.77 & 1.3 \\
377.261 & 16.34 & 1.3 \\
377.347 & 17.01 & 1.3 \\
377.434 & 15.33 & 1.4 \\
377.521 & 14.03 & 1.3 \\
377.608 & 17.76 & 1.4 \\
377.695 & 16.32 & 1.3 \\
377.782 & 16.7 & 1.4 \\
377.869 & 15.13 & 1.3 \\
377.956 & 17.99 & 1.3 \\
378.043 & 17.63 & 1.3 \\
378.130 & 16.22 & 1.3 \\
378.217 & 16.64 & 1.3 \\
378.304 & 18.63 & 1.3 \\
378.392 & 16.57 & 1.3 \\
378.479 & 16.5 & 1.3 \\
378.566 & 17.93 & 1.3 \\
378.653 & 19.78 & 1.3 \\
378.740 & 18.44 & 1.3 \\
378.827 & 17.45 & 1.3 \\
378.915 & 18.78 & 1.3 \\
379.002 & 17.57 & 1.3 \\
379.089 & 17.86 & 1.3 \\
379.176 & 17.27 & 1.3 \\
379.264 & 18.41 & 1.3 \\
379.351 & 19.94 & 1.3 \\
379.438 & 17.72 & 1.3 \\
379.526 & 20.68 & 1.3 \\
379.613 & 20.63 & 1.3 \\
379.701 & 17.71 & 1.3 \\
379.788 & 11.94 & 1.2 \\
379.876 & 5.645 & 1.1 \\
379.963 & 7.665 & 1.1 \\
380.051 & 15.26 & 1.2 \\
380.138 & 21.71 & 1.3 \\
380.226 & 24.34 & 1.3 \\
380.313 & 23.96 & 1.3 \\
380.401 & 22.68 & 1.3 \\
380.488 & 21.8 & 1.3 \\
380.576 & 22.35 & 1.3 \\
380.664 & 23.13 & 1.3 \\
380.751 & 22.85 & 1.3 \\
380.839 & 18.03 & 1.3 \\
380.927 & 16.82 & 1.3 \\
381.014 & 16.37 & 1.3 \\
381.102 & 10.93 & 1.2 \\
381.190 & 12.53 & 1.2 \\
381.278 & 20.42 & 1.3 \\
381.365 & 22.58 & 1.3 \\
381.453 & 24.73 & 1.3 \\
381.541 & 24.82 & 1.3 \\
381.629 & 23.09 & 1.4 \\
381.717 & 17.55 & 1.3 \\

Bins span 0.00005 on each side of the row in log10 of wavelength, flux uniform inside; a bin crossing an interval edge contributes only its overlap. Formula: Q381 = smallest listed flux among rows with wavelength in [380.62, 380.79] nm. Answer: 22.85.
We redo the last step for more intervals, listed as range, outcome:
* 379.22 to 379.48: 17.72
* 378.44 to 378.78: 16.5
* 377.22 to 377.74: 14.03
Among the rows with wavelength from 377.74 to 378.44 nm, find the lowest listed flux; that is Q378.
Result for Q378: 15.13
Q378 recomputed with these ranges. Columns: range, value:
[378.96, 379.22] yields 17.27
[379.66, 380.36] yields 5.645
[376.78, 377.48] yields 15.33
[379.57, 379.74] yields 17.71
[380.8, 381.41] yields 10.93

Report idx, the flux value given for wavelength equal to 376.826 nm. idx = 15.49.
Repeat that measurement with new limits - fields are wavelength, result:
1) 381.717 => 17.55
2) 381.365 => 22.58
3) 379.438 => 17.72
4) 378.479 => 16.5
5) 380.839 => 18.03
